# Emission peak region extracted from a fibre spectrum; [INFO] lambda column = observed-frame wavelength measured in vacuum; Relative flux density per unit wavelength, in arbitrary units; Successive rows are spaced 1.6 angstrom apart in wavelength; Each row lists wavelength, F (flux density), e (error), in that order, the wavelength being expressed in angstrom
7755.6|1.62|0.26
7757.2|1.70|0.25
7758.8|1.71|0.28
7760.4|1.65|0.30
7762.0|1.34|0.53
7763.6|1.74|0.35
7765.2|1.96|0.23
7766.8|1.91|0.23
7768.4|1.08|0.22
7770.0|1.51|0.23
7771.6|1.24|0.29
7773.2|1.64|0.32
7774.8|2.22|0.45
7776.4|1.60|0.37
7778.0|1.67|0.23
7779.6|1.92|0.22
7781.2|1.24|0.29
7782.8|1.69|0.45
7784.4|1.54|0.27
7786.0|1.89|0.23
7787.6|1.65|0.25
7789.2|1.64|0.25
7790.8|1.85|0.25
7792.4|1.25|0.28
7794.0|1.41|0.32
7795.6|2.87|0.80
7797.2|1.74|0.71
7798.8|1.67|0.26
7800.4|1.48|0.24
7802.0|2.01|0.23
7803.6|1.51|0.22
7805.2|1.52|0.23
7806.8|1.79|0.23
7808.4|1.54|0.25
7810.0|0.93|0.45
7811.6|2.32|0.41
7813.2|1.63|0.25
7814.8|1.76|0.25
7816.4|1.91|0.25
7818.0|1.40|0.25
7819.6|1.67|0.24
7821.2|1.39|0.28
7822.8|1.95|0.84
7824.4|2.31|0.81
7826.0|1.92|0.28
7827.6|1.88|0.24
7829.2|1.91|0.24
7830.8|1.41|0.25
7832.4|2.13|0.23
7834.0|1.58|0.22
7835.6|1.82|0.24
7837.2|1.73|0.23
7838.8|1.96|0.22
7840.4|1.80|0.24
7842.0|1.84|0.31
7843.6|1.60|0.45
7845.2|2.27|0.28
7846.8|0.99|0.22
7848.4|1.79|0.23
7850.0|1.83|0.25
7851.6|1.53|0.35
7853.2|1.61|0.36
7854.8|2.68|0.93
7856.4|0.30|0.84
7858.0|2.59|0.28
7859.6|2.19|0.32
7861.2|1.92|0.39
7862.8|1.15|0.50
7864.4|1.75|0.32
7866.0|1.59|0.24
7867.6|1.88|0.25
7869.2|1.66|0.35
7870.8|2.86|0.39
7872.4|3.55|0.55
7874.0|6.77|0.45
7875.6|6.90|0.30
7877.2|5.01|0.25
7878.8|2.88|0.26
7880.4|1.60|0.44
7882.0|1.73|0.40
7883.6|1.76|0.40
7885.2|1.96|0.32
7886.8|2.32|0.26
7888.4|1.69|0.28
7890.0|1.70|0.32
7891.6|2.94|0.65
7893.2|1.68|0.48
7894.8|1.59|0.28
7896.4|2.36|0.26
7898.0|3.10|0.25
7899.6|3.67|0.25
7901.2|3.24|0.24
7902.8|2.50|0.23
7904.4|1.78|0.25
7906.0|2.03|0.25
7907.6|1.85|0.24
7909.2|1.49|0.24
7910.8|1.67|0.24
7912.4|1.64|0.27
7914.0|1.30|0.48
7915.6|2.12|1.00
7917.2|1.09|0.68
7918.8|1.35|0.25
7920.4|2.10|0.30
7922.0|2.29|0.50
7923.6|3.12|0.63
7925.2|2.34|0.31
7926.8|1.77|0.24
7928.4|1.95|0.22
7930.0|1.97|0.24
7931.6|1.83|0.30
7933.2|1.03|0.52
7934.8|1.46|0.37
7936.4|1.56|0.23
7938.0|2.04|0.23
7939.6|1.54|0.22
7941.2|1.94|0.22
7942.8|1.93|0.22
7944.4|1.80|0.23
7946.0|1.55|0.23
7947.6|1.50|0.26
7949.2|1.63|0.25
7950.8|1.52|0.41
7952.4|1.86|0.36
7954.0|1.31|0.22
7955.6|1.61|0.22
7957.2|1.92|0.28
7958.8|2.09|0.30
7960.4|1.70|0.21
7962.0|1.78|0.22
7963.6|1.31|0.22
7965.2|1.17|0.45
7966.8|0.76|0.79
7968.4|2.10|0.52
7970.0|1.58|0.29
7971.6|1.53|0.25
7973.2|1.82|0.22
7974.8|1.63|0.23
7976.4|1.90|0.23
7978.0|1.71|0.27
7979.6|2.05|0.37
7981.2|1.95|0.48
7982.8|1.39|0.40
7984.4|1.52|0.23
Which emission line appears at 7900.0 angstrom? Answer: [N II]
